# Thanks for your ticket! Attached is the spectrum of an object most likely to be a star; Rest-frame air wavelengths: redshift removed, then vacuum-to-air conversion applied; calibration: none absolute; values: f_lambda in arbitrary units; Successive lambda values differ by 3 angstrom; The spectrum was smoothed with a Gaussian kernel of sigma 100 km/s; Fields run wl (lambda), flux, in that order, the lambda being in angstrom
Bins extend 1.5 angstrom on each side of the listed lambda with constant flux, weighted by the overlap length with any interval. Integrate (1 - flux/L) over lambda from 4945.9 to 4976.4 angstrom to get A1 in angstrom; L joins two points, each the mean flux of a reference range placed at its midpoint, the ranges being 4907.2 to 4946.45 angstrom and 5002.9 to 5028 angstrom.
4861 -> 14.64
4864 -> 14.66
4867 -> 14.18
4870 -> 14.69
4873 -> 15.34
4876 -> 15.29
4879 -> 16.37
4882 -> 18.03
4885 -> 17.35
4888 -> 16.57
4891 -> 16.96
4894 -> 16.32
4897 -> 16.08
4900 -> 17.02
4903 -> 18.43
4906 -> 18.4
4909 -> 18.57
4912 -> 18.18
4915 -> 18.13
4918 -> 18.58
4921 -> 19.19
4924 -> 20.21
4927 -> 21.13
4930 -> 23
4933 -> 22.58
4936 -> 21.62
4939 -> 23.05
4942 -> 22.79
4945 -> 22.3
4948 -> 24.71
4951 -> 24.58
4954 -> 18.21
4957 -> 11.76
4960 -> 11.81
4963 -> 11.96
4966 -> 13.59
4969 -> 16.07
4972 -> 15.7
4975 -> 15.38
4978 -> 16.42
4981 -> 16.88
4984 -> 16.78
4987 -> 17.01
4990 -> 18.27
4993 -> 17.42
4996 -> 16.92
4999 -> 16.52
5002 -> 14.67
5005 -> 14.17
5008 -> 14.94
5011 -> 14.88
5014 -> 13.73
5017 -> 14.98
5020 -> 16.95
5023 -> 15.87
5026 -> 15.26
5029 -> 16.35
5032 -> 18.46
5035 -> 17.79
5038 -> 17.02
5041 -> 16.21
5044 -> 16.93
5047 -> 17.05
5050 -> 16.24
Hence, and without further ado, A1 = 3.5 angstrom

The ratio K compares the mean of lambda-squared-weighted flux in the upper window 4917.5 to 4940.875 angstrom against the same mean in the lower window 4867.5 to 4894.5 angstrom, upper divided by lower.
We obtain 1.34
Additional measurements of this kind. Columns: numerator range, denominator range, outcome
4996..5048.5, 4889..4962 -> 0.86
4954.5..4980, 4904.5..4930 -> 0.76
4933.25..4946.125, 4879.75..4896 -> 1.35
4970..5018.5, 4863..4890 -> 1.05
